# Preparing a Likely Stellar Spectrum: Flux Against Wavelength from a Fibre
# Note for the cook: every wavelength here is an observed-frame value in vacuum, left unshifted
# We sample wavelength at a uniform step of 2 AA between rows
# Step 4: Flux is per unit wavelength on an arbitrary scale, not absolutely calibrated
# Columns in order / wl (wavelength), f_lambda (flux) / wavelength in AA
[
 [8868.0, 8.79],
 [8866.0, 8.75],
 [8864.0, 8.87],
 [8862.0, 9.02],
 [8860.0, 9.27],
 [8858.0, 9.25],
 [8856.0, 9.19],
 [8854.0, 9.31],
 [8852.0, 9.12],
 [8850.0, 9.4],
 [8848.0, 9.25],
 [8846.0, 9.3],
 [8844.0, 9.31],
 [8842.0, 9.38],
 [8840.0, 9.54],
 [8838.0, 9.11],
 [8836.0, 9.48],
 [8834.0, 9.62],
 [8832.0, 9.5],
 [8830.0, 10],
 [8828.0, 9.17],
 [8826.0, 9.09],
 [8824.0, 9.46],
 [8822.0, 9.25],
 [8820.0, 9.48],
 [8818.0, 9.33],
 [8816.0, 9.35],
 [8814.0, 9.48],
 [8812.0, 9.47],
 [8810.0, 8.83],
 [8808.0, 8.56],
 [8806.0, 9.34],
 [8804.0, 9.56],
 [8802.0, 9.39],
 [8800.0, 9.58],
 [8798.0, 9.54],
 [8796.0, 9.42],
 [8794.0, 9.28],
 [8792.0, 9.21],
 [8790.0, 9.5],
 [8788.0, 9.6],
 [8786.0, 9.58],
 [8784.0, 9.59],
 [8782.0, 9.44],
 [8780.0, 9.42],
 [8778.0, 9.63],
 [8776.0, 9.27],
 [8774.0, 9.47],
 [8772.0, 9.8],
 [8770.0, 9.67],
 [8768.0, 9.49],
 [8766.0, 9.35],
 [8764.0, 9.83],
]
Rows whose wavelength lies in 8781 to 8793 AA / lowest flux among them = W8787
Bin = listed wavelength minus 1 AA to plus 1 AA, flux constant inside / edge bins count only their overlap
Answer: 9.21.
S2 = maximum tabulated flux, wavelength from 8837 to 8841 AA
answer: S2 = 9.54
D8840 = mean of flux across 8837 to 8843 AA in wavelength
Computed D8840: 9.34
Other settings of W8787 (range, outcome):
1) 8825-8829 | 9.09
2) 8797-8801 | 9.54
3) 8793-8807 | 9.28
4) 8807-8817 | 8.56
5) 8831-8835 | 9.5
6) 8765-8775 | 9.35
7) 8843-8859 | 9.12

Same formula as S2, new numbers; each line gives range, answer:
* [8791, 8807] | 9.58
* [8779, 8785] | 9.59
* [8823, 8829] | 9.46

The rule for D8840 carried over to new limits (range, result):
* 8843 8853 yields 9.28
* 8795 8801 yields 9.51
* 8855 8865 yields 9.12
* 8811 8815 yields 9.48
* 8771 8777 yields 9.51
